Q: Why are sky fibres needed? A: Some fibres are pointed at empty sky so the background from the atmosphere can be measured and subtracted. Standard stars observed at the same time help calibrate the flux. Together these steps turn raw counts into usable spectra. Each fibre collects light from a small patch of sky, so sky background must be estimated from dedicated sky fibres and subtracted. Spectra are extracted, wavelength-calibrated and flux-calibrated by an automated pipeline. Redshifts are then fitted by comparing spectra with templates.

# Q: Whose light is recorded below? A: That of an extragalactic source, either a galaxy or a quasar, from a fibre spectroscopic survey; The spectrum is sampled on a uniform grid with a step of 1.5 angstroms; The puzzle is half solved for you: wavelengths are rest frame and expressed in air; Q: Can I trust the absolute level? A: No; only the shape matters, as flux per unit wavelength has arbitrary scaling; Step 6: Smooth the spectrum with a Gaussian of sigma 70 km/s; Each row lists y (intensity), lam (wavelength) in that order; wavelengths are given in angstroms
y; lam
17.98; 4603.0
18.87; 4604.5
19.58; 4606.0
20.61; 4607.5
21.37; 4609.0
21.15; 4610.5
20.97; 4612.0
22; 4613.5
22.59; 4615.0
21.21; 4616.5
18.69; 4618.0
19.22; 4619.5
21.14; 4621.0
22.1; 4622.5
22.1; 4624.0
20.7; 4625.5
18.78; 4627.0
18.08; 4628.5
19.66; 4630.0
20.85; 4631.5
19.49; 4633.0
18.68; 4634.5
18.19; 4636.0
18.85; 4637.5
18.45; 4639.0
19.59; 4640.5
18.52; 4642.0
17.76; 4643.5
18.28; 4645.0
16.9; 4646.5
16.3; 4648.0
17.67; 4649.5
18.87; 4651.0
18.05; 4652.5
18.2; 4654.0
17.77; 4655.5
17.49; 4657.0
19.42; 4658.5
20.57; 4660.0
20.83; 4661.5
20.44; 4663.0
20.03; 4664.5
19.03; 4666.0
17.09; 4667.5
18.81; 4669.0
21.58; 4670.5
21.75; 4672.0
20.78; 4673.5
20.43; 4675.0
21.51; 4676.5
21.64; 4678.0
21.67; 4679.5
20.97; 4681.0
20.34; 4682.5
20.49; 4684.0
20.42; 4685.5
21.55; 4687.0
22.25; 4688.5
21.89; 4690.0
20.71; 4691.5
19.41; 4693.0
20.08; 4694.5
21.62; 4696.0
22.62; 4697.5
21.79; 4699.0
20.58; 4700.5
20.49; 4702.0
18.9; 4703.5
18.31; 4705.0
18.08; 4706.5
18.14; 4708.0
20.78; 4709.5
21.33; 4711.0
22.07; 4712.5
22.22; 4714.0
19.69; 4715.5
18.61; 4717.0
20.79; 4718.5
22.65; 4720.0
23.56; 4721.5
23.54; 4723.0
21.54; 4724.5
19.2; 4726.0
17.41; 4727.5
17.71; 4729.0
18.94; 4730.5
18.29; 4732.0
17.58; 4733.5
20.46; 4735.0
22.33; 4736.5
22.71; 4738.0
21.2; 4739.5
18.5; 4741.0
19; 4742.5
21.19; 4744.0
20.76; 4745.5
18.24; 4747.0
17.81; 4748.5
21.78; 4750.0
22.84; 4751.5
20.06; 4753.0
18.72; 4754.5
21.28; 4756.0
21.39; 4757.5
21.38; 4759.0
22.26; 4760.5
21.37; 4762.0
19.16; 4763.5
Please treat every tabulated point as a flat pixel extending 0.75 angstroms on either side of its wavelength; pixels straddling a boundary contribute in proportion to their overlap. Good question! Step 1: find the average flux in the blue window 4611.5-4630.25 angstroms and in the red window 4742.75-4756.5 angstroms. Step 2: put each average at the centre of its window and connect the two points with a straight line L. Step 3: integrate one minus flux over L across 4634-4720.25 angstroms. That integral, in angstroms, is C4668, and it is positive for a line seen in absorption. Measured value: 2.4 angstroms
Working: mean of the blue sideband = 20.6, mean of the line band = 19.8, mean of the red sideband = 20.2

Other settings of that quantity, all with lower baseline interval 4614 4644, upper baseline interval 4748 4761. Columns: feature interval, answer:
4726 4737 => 0.9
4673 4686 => -0.5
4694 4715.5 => 0.0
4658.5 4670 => 0.3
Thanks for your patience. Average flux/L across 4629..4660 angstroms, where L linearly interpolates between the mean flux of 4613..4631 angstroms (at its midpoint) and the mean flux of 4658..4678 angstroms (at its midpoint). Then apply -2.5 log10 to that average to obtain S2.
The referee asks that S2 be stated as 0.11 mag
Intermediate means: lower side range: 20.5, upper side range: 20.2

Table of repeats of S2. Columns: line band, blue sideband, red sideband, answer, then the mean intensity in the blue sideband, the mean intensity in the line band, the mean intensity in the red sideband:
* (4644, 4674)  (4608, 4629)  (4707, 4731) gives 0.09 mag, 20.8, 19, 20.5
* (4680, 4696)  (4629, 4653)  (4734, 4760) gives -0.08 mag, 18.5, 20.9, 20.6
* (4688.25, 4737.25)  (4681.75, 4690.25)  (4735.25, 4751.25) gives 0.02 mag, 21.1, 20.4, 20.4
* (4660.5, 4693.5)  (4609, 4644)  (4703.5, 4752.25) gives -0.03 mag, 20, 20.6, 20.2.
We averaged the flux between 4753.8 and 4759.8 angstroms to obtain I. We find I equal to 20.7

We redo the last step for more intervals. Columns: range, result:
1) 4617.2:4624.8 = 20.7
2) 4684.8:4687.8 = 21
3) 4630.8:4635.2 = 19.7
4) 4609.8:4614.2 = 21.4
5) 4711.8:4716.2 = 21.3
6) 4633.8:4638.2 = 18.6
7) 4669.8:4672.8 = 21.7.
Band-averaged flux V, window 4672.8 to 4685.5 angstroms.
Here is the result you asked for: 20.9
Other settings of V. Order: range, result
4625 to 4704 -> 19.8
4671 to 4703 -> 21.1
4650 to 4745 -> 20.2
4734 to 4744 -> 20.7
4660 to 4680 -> 20.4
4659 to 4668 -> 19.7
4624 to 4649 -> 18.8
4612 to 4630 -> 20.6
